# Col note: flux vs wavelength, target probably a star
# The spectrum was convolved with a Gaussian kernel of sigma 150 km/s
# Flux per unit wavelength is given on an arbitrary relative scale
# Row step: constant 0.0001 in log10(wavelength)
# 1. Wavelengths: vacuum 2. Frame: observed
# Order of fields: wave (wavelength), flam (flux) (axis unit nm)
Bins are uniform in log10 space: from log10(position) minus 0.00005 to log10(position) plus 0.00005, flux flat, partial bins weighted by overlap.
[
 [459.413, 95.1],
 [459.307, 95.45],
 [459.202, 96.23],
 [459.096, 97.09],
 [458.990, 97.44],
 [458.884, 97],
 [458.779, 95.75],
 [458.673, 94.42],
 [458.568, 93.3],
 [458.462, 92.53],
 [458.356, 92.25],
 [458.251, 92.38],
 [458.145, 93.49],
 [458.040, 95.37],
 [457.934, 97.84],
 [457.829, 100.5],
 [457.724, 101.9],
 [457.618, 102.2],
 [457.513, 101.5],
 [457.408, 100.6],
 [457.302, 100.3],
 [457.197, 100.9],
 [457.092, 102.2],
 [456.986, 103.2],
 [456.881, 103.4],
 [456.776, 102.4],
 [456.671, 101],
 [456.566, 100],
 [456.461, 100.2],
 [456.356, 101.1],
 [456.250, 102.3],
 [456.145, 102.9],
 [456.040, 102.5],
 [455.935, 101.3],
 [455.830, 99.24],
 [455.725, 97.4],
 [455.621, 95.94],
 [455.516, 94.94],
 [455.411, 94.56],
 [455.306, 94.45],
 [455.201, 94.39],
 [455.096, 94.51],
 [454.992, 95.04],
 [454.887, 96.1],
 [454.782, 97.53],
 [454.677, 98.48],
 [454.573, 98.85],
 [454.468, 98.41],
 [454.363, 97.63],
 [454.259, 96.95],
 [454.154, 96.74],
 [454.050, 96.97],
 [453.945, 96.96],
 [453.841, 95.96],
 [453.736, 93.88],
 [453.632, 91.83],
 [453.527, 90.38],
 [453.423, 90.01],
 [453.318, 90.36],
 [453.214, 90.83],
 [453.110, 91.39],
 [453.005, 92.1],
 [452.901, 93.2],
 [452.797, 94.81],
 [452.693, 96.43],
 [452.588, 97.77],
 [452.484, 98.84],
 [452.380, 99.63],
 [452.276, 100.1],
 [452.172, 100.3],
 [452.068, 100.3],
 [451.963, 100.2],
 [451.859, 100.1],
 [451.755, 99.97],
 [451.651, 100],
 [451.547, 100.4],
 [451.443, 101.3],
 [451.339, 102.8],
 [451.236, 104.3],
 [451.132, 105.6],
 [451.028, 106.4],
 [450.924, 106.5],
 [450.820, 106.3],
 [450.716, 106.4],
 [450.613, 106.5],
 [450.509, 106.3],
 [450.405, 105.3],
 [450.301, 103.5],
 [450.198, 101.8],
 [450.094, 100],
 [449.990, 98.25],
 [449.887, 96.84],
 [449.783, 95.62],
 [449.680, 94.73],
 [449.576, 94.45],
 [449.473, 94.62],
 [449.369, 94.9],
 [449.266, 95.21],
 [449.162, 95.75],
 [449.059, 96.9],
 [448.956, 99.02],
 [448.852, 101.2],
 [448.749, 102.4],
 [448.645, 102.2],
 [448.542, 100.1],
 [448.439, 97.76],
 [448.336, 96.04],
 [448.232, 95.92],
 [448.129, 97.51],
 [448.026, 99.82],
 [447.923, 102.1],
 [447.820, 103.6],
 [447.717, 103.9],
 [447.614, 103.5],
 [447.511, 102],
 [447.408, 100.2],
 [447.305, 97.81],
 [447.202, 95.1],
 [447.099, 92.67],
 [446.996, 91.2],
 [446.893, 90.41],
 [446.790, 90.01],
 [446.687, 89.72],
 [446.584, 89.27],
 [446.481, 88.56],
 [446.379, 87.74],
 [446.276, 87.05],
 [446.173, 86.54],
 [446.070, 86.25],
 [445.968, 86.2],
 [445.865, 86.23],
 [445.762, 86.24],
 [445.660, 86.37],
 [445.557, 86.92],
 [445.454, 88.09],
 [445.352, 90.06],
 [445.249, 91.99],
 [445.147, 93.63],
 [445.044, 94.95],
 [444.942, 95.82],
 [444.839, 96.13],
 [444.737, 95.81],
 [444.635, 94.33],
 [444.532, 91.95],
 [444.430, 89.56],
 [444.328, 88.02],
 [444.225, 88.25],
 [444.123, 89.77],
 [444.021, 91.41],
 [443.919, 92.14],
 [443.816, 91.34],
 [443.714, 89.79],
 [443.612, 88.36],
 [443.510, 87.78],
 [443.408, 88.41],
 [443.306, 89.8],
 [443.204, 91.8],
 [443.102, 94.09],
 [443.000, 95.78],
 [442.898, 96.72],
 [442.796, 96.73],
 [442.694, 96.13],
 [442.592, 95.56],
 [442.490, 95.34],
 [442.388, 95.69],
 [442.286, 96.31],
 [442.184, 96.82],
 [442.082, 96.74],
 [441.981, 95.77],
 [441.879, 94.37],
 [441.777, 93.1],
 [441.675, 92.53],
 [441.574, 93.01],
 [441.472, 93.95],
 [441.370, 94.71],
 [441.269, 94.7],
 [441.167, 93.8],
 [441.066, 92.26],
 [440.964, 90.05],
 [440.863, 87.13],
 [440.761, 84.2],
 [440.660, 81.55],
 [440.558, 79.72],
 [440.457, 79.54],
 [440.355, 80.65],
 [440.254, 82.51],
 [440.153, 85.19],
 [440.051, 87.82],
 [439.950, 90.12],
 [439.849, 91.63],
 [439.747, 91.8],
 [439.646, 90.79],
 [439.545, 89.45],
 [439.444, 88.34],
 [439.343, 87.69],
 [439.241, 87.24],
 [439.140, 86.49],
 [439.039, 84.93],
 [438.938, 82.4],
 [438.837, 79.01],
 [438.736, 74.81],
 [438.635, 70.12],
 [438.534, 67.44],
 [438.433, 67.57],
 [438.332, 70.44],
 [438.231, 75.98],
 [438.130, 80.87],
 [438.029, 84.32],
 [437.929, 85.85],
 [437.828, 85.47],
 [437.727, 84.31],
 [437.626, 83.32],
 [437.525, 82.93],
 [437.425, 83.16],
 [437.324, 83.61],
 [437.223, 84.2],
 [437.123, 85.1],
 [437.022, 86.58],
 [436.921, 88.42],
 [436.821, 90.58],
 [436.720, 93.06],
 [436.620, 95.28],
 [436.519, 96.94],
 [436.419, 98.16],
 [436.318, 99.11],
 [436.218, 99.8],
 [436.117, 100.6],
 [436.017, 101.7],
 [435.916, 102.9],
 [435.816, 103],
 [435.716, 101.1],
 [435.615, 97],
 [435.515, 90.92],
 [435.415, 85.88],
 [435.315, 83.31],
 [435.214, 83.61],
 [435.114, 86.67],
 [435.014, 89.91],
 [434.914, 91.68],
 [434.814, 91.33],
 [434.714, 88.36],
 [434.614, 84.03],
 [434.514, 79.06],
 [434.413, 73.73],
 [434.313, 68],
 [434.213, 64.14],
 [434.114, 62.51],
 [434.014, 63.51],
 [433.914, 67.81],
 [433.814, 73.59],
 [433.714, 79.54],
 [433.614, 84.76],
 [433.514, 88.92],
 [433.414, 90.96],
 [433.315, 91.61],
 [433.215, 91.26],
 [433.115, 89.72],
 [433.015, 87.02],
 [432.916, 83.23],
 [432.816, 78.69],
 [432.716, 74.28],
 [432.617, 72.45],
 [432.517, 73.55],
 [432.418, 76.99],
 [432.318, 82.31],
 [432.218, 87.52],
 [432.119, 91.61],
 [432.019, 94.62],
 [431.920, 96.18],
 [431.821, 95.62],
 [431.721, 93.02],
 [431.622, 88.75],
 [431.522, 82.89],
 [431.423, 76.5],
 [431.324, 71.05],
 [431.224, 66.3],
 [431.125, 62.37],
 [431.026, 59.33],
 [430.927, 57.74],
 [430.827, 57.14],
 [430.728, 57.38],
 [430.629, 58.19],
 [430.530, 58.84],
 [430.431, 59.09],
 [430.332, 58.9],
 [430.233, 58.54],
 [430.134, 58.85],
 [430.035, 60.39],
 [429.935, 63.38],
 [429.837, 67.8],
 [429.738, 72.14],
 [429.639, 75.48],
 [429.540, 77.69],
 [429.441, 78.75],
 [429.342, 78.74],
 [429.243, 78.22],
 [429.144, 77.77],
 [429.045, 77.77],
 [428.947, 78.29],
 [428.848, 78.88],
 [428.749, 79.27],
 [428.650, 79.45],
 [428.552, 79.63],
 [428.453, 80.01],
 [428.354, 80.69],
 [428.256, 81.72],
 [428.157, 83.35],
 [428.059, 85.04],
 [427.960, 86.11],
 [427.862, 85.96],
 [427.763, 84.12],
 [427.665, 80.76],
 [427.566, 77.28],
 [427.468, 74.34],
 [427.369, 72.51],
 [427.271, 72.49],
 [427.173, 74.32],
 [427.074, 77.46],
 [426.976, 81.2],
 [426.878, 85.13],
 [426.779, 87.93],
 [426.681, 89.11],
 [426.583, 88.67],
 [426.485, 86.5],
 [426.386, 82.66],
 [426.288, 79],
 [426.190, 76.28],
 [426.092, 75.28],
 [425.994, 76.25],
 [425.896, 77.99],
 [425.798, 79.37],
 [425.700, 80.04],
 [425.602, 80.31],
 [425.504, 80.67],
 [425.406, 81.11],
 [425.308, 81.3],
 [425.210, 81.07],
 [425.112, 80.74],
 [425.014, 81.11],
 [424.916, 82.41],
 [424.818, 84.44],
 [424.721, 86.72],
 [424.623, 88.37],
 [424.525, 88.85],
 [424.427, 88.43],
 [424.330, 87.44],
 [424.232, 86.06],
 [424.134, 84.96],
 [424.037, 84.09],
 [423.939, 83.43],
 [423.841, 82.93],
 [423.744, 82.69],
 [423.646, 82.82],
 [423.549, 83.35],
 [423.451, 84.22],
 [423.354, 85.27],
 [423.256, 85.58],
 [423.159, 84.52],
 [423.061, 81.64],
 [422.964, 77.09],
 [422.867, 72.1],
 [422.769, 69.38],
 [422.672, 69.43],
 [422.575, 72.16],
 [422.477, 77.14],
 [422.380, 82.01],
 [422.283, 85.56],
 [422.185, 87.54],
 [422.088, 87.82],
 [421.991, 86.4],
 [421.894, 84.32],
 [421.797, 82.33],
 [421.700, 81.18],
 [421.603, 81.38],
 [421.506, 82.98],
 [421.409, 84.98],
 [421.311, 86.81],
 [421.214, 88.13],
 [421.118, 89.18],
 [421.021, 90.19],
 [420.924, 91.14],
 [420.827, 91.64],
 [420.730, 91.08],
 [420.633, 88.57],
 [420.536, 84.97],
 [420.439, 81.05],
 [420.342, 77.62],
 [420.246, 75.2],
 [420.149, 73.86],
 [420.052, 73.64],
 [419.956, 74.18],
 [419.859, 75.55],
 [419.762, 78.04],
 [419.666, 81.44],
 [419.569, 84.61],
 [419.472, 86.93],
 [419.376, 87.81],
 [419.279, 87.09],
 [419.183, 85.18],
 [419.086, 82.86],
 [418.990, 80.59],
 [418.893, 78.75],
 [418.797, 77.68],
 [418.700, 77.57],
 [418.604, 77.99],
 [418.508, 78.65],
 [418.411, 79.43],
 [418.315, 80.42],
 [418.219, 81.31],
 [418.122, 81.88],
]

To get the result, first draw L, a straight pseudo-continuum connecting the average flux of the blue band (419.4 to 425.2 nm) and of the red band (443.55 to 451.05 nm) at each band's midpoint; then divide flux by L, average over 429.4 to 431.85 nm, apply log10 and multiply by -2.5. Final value 0.26 mag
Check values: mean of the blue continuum 82.9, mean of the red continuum 95.3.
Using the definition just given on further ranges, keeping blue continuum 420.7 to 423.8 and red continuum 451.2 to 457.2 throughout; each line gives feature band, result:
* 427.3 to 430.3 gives 0.13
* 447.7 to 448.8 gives -0.05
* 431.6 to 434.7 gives 0.08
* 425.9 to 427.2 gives 0.05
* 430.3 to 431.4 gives 0.39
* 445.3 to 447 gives 0.07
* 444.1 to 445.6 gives 0.02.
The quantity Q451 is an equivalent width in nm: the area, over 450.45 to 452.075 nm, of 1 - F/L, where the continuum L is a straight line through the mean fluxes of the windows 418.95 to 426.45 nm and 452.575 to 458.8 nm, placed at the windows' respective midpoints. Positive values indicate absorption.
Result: -0.143 nm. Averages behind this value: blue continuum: 82.4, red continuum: 97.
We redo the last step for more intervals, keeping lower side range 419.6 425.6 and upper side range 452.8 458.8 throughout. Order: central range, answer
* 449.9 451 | -0.106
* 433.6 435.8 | 0.156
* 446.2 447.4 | 0.026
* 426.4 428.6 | 0.082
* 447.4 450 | -0.129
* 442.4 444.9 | -0.016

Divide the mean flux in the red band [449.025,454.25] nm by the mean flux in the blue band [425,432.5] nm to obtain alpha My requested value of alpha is 1.3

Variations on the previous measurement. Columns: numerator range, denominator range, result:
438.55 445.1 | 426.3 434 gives 1.16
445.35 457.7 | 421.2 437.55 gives 1.20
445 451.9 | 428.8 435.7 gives 1.25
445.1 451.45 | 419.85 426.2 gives 1.18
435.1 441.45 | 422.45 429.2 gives 1.08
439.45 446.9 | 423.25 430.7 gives 1.15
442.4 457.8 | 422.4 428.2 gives 1.19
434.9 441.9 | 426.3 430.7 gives 1.15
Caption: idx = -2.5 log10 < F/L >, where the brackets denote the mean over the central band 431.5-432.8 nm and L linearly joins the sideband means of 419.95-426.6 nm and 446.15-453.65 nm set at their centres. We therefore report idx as 0.03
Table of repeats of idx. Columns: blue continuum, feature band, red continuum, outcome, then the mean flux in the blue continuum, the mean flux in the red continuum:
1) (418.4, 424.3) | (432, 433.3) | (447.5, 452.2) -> 0.079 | 82.2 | 101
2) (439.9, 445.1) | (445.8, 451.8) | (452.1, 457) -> -0.039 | 91.3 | 97.1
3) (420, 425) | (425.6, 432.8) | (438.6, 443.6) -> 0.119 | 83.2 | 89.6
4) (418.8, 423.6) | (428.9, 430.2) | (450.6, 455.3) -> 0.190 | 82.3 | 98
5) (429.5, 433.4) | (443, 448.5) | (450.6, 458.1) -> -0.033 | 74.8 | 98.8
